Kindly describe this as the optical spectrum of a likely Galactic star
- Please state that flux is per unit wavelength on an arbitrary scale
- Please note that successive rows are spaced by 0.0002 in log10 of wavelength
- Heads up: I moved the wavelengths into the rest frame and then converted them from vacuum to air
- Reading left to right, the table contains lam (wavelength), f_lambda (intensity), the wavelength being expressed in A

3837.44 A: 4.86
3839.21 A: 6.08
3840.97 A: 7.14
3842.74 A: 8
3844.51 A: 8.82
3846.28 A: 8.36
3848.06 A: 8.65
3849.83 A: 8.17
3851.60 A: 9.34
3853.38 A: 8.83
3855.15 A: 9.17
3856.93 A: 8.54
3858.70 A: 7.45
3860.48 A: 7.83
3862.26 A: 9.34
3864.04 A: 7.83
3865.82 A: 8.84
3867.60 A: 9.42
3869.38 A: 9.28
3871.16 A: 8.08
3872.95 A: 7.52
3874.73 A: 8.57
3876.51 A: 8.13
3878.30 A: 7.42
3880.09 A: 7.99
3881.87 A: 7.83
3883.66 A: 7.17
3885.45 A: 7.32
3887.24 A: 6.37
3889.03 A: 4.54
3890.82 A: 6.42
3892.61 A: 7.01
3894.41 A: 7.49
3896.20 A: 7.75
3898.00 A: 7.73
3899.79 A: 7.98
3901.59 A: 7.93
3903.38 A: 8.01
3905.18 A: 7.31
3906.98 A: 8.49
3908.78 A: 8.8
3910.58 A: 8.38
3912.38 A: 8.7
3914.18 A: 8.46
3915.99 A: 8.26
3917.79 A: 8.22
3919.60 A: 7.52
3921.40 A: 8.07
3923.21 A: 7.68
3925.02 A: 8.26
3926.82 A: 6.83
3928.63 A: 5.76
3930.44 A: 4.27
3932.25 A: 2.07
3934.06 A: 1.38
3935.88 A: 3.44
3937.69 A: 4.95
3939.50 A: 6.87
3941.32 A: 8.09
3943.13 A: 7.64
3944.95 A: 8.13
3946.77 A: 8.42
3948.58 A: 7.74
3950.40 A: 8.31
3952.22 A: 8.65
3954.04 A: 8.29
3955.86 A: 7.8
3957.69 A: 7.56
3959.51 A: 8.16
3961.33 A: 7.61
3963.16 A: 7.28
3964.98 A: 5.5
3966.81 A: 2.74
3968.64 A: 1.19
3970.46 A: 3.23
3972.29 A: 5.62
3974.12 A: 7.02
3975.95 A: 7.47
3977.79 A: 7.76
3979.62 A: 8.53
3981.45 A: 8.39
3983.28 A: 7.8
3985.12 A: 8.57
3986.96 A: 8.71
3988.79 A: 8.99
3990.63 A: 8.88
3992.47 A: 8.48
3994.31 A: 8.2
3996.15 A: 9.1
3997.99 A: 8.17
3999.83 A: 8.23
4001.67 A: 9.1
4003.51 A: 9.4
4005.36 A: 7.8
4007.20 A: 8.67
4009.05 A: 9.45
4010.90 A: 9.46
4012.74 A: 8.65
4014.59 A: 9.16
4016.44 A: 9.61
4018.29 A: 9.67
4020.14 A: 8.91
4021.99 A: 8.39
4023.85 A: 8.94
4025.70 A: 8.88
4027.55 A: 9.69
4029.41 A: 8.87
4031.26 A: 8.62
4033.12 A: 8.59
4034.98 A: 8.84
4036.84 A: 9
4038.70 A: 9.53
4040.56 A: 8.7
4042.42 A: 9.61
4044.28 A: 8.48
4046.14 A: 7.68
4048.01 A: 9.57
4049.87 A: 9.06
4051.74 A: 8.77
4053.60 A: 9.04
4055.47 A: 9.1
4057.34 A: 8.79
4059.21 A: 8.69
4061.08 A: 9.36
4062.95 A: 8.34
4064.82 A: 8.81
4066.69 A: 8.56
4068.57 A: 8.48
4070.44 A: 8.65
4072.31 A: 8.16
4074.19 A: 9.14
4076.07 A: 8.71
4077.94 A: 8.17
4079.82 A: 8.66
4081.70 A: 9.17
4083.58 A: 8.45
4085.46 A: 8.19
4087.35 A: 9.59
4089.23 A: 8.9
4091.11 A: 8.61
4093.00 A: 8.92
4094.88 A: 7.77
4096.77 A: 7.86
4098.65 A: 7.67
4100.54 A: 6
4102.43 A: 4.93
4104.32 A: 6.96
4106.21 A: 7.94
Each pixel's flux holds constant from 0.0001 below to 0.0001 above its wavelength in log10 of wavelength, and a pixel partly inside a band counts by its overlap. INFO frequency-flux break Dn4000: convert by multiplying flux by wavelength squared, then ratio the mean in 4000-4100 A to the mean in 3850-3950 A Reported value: 1.3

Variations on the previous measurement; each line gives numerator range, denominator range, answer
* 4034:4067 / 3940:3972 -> 1.37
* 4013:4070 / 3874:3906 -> 1.30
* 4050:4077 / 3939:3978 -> 1.35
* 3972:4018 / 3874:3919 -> 1.16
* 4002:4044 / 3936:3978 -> 1.39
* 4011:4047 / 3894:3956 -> 1.30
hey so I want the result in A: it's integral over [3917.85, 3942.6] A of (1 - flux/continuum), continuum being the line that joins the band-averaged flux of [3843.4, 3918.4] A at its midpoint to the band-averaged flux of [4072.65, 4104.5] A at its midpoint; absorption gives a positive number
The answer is 6.65 A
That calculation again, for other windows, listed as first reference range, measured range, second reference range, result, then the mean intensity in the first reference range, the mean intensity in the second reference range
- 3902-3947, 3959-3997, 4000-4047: 4.5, 6.95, 8.94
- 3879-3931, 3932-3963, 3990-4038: 4.5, 7.49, 8.88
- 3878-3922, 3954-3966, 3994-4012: 1.4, 7.65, 8.78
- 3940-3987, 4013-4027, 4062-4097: -2.2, 7.13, 8.6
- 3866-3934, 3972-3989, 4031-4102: 0.2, 7.42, 8.61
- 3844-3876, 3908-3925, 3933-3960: -1.6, 8.55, 6.98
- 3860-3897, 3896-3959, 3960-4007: 2.6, 7.72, 7.38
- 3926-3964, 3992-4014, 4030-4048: -2.1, 6.63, 8.82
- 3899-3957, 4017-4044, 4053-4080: -2.3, 7.21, 8.71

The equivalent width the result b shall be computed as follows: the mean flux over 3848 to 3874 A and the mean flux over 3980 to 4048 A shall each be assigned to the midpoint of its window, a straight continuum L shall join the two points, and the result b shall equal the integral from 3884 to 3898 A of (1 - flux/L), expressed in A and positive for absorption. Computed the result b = 2.96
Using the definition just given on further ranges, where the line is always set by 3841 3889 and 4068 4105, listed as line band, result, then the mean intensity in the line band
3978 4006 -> -1.34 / 8.55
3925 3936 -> 5.12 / 4.36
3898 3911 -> 0.10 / 8.1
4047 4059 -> -1.28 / 9.02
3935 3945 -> 2.16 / 6.39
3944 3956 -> -0.09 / 8.22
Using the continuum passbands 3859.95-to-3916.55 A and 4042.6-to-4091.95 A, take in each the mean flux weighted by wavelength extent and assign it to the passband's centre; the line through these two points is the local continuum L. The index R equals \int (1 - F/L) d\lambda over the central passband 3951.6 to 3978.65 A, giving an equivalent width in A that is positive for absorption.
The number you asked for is 6.2 A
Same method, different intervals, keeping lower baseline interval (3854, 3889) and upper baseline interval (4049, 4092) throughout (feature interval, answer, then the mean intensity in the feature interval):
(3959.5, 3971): 4.74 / 4.92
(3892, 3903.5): 0.61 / 7.7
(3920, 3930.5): 1.50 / 7.05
